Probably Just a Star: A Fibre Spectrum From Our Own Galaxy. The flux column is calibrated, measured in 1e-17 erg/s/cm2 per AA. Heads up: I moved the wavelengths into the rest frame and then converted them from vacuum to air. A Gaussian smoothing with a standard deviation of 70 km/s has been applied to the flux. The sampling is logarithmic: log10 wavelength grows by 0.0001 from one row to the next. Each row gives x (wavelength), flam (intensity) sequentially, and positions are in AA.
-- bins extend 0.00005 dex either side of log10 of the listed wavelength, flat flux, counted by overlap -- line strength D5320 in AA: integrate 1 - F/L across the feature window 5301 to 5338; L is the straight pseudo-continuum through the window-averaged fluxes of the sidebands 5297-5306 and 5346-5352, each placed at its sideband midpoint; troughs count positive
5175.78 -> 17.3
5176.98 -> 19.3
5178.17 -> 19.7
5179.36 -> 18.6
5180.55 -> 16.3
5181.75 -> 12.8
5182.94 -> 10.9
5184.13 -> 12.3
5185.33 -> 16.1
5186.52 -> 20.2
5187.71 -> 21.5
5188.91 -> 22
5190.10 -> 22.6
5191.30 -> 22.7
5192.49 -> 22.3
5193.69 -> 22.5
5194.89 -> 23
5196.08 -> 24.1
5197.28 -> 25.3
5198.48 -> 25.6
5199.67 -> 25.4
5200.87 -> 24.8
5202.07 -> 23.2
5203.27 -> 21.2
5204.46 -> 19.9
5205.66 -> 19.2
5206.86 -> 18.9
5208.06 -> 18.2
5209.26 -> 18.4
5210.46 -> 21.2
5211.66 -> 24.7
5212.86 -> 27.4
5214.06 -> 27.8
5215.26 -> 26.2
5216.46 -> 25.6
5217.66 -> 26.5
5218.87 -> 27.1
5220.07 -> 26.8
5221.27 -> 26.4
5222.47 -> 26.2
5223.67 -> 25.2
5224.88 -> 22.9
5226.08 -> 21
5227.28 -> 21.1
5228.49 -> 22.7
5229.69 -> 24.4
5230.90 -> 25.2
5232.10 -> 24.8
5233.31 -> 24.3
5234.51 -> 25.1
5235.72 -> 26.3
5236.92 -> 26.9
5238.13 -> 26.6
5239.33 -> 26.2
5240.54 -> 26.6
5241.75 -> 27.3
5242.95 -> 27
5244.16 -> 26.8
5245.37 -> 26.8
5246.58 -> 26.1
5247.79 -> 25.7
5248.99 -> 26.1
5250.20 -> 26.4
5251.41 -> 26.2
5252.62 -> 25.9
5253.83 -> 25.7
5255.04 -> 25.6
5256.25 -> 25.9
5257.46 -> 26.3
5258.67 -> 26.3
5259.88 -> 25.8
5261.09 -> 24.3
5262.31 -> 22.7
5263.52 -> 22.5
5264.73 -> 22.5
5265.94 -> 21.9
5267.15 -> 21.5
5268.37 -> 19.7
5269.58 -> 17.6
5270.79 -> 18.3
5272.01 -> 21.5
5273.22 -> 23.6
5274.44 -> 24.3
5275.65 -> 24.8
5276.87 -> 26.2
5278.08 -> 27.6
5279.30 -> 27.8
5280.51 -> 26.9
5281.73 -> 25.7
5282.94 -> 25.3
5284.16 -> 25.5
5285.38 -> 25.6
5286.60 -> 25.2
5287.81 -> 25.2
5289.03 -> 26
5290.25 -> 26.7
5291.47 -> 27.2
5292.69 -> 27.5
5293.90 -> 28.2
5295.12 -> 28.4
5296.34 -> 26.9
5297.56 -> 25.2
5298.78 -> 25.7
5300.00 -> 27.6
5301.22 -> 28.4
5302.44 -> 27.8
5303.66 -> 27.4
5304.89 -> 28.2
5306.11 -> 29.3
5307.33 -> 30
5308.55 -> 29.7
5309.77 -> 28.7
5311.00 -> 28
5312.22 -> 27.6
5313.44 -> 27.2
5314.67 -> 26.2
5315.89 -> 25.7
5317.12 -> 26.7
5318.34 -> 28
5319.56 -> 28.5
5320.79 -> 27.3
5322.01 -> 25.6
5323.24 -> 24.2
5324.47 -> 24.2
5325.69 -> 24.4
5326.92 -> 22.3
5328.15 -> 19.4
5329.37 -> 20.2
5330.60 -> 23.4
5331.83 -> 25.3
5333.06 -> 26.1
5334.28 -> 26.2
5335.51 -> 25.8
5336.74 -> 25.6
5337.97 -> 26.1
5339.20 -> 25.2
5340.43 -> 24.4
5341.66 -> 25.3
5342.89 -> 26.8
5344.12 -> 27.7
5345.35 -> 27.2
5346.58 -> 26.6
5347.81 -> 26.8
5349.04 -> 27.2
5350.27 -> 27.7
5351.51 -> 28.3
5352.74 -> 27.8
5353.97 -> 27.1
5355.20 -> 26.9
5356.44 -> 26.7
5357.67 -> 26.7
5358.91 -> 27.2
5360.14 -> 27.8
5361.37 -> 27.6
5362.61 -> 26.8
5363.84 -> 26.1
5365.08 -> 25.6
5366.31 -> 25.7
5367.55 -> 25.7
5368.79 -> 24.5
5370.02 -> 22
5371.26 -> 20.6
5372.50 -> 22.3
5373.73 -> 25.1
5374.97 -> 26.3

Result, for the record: 1.5 AA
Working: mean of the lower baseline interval 27.3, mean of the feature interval 26.2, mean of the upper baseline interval 27.3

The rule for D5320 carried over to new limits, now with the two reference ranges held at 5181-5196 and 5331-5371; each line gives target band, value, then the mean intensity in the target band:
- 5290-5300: -1.3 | 27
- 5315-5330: 0.2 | 24.7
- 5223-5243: -3.5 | 24.9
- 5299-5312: -2.2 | 28.4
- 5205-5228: -3.7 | 23.7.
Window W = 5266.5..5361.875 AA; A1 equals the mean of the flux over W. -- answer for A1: 26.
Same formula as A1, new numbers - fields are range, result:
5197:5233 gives 23.8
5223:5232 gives 23.3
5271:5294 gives 25.7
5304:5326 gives 27.2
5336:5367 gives 26.7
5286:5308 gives 27.3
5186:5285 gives 24.2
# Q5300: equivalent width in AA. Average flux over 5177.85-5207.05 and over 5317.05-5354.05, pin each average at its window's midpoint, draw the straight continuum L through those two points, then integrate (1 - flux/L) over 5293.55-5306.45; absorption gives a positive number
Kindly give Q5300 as -1.6 AA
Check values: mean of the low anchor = 20.5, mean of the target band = 27.5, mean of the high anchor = 25.7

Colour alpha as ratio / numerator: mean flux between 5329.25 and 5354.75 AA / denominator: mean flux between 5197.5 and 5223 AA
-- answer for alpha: 1.10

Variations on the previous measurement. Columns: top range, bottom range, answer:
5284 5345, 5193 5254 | 1.07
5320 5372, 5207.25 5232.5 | 1.06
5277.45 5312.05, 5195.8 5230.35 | 1.15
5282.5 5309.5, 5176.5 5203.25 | 1.32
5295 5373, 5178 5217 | 1.23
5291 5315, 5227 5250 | 1.08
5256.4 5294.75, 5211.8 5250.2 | 0.96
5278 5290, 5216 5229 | 1.05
